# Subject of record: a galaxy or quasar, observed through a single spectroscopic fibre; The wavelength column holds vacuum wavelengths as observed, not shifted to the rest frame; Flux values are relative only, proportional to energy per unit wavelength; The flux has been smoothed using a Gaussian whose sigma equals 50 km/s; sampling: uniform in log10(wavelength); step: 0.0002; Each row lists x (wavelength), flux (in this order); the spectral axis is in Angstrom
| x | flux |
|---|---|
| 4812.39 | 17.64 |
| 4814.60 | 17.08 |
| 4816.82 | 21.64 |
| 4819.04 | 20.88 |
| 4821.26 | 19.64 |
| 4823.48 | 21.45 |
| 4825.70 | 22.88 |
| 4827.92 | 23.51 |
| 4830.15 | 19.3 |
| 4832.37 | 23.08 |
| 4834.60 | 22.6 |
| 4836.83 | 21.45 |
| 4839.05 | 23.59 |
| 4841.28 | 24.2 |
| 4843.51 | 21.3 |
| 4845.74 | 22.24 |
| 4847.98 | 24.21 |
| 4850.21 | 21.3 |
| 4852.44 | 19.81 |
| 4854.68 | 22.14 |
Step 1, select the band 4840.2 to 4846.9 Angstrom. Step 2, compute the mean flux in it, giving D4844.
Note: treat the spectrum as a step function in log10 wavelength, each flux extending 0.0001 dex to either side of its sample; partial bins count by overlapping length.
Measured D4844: 22.6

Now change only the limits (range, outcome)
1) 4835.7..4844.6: 22.6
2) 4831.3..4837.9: 22.4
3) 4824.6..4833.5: 22.2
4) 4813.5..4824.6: 20.1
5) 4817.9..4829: 21.7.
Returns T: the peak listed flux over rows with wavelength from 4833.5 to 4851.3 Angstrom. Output 24.21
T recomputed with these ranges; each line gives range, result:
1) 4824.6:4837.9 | 23.51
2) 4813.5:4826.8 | 22.88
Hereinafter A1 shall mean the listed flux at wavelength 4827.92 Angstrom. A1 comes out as 23.51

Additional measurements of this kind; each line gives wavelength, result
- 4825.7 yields 22.88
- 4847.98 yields 24.21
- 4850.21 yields 21.3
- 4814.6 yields 17.08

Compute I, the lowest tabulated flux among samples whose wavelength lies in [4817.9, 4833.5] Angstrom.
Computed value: 19.3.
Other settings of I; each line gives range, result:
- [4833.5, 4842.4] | 21.45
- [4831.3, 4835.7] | 22.6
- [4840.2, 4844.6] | 21.3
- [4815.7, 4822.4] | 19.64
